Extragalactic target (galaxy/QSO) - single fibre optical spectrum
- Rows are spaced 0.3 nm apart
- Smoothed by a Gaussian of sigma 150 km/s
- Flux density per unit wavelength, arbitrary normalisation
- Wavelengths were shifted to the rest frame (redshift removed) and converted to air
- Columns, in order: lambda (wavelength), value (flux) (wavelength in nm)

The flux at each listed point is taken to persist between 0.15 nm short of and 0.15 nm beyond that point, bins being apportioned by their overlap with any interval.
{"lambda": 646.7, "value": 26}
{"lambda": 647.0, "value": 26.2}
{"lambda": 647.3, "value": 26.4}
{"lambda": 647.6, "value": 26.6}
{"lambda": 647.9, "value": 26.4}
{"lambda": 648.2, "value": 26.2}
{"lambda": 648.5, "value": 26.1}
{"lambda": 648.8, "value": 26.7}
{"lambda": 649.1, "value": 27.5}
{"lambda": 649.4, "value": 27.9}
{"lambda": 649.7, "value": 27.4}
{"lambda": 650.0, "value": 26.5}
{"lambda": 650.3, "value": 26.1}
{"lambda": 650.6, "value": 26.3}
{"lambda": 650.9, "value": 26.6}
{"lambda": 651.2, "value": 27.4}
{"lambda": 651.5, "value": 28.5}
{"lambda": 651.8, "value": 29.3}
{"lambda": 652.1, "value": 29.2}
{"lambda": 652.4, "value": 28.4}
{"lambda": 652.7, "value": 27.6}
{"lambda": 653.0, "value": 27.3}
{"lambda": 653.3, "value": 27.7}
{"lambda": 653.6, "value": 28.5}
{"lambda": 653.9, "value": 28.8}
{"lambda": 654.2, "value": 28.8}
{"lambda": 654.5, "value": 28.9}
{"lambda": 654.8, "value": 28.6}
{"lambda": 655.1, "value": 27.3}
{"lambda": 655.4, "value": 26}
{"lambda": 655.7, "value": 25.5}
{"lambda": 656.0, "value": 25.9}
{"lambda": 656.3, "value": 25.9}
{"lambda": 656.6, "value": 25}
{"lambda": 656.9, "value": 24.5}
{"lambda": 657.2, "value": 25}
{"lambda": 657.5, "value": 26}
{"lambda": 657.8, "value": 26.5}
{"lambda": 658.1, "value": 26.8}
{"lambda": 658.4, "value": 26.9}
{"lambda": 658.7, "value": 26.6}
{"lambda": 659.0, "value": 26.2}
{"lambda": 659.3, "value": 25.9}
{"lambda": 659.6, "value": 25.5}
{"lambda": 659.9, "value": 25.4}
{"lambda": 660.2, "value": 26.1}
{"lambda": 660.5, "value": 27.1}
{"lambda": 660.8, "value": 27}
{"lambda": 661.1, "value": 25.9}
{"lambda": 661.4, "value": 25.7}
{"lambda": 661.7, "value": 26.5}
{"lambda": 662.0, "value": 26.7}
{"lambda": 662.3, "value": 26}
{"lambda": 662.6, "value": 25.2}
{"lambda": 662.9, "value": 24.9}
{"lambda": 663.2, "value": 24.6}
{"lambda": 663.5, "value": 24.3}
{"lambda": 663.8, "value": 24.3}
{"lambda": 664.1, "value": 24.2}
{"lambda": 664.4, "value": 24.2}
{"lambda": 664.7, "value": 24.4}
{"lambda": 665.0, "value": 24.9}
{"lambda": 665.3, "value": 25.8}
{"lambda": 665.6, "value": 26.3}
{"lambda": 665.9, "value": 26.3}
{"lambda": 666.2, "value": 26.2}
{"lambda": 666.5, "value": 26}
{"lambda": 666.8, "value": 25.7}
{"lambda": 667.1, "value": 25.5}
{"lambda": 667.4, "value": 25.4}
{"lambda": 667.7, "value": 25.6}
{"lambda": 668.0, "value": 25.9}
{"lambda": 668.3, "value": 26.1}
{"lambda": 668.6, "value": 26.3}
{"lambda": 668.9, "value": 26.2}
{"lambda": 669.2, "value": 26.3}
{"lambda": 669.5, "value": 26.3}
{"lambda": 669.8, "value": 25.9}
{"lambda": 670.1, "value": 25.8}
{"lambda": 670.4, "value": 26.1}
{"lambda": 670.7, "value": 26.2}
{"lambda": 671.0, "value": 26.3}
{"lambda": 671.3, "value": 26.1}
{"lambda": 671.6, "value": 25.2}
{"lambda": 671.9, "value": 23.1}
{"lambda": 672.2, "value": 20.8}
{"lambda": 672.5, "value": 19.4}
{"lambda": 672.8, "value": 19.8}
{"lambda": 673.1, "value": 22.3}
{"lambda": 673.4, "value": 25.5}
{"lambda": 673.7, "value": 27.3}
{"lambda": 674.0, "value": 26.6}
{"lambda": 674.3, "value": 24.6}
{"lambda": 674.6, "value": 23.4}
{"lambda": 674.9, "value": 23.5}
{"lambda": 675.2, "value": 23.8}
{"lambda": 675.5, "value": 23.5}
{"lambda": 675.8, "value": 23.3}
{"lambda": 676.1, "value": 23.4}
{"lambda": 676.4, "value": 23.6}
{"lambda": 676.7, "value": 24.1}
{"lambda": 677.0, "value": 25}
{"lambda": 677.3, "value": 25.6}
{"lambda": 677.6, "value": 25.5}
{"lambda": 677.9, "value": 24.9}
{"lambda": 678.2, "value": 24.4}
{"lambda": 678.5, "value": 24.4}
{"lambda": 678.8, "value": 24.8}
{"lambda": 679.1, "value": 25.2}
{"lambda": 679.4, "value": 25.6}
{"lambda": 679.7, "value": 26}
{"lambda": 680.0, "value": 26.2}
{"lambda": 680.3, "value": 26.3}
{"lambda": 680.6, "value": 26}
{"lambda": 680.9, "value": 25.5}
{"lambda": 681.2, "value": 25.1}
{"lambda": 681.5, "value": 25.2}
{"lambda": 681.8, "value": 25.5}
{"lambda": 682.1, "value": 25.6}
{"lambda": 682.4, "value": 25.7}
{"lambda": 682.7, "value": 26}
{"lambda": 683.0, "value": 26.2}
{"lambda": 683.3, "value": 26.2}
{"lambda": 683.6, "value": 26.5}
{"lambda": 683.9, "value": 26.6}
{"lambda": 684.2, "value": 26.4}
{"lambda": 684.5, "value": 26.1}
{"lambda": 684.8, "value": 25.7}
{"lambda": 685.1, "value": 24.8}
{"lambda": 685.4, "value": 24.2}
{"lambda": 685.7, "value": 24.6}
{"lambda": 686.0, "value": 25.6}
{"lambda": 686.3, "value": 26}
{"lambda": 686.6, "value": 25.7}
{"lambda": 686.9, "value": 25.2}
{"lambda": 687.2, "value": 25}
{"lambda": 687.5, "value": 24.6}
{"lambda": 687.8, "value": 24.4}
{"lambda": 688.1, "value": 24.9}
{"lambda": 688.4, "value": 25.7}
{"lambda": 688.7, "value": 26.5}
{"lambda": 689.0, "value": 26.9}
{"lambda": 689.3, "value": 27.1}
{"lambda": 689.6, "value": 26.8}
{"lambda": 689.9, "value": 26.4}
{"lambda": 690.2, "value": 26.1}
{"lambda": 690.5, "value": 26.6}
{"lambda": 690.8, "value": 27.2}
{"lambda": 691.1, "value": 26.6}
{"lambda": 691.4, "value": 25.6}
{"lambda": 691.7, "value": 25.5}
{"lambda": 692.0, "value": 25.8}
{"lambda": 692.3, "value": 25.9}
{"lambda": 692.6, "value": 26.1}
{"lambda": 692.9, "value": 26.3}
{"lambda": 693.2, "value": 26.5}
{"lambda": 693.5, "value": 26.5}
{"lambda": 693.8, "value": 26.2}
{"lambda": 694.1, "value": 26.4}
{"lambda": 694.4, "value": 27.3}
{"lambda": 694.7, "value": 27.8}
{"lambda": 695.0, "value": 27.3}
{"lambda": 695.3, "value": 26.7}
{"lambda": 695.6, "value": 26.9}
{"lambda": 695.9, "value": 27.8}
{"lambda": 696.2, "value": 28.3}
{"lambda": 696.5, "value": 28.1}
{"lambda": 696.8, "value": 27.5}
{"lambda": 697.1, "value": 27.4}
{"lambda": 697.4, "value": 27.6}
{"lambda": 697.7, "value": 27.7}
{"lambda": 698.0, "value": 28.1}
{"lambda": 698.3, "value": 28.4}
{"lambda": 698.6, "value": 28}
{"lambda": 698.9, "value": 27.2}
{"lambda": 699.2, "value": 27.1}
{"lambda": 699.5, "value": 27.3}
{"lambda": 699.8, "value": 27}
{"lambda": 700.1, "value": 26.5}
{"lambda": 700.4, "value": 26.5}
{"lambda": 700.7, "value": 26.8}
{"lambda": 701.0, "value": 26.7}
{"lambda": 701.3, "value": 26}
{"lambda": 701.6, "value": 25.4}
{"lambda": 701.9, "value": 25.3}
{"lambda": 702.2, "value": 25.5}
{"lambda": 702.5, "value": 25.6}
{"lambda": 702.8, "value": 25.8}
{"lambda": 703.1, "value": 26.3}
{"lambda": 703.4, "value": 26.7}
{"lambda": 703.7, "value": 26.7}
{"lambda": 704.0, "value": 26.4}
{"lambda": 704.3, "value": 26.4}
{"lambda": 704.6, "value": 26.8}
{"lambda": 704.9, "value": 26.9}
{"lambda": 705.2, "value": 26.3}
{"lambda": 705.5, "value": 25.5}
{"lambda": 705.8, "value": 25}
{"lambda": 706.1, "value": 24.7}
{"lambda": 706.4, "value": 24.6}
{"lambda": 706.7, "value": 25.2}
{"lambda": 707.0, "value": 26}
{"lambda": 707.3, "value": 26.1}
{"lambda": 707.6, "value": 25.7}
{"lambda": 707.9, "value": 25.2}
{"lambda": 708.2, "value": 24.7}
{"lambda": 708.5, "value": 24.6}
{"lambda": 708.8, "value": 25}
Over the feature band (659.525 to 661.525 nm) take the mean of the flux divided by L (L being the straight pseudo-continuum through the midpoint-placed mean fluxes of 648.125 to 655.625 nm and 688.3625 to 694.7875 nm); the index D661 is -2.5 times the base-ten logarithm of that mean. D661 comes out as 0.049 mag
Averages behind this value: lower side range 27.6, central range 26.1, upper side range 26.4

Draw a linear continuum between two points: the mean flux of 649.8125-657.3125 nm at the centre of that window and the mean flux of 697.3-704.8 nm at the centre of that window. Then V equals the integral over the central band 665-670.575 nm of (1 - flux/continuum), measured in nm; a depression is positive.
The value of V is 0.23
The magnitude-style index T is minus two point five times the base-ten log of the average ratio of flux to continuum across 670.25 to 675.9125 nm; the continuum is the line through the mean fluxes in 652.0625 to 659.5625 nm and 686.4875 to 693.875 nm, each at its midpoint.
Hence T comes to 0.103 mag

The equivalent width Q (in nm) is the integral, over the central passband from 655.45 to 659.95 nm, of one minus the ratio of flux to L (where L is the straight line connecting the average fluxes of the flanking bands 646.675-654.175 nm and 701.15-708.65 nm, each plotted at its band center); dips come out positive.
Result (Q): 0.207 nm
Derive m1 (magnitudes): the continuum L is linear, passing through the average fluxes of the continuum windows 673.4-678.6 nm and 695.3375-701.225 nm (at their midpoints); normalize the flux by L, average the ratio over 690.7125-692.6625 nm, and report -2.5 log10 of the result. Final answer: 0.02 mag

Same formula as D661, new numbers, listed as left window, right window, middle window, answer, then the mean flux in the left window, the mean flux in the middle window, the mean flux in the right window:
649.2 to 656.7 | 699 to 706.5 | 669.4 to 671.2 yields 0.04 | 27.4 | 26.1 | 26.2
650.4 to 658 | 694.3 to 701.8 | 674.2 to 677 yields 0.15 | 27.2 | 23.7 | 27.2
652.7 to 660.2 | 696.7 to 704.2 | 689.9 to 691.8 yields 0.02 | 26.7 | 26.3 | 26.8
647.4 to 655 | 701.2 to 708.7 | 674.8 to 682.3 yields 0.07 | 27.6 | 24.9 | 25.7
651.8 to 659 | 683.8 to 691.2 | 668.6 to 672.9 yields 0.08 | 27.1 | 24.7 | 25.8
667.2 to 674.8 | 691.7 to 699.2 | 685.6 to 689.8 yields 0.03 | 24.9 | 25.7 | 27.1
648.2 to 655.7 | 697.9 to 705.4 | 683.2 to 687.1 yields 0.05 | 27.6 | 25.6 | 26.6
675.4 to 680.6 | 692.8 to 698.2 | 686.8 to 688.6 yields 0.05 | 24.9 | 25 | 27.3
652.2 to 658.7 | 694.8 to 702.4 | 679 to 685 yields 0.05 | 27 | 25.9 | 27.1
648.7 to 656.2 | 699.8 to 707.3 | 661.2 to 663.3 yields 0.06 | 27.5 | 25.7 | 26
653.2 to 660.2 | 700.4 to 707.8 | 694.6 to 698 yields -0.06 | 26.6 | 27.6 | 25.9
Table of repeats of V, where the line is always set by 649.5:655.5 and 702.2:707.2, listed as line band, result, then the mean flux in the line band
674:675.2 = 0.13 nm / 24.2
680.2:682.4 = 0.10 nm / 25.6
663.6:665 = 0.15 nm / 24.3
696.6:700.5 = -0.19 nm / 27.4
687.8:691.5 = 0.02 nm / 26.3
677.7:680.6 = 0.16 nm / 25.3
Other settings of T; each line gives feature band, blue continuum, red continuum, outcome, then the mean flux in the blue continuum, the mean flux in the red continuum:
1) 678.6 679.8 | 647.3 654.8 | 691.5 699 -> 0.079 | 27.5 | 27.1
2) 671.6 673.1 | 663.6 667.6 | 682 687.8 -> 0.188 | 25.3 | 25.6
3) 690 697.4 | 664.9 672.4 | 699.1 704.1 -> -0.026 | 25.6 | 26.3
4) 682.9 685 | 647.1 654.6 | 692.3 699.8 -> 0.044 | 27.5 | 27.2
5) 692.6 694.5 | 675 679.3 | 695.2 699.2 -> 0.024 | 24.4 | 27.7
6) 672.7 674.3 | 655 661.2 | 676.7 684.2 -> 0.054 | 26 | 25.6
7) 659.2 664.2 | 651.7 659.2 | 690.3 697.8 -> 0.058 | 27.1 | 26.9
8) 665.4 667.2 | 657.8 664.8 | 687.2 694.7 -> -0.010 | 25.7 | 26.2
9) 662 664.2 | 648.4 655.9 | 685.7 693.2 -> 0.090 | 27.6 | 25.9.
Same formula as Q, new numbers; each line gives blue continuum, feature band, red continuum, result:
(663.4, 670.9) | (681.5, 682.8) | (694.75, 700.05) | 0.05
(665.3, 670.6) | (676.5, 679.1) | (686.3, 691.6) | 0.11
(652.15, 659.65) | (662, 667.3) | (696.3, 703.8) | 0.31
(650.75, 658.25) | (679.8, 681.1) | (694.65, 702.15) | 0.06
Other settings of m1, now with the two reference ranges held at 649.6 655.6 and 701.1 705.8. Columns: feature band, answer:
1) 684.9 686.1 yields 0.08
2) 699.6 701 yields -0.02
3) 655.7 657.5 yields 0.09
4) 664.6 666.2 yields 0.07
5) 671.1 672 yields 0.09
